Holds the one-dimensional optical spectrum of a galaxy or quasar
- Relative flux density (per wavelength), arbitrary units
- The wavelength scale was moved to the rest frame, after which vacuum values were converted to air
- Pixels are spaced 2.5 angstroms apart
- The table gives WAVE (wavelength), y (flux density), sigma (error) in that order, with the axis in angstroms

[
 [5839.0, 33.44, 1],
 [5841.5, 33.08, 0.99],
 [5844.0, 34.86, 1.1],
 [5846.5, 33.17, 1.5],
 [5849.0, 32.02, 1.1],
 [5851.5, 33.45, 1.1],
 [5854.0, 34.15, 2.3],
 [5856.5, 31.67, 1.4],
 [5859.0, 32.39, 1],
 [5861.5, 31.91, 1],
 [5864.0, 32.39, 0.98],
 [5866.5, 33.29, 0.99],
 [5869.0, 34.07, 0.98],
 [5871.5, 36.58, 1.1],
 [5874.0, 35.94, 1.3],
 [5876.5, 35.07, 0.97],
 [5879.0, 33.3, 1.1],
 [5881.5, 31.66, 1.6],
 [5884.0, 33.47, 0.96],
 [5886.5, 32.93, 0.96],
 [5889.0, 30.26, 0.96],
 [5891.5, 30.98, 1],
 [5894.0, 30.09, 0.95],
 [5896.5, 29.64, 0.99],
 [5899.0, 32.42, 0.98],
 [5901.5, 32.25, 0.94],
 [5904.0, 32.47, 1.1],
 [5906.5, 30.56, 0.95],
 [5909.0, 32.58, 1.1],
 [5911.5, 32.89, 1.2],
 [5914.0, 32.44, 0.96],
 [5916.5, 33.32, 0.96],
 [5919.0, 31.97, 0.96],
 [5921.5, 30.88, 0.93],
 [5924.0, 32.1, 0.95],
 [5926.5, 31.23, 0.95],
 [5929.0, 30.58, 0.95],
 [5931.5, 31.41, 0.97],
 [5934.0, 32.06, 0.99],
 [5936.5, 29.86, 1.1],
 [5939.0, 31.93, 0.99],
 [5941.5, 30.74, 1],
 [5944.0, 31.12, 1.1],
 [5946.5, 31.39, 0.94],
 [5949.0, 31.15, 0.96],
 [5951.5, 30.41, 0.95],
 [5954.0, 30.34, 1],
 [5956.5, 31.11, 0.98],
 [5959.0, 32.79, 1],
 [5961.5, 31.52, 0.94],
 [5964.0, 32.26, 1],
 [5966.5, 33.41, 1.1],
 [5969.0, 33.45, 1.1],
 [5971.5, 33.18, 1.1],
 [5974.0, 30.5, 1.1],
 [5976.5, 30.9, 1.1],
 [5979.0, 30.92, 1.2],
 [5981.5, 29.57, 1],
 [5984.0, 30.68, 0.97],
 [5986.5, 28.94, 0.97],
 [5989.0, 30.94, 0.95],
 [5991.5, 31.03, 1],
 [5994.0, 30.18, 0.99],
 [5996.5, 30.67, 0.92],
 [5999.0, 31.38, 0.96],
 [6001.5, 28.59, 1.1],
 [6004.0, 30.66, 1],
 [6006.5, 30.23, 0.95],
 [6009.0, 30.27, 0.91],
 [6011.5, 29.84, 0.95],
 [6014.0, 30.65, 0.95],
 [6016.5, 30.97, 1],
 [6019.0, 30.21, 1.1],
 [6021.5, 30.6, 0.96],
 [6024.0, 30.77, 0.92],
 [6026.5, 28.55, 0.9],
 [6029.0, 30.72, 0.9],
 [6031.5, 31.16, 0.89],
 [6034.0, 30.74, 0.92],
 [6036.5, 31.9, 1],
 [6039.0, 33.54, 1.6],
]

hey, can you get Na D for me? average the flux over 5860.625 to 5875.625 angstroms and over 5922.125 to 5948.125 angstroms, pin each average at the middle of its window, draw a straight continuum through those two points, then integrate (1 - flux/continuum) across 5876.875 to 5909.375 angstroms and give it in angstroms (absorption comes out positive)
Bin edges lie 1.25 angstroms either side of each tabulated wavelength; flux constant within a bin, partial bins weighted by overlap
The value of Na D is 1.2 angstroms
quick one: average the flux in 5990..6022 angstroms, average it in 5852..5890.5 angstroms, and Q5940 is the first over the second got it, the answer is 0.9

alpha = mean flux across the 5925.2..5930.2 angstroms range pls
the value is 30.9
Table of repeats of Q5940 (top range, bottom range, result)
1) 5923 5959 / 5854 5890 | 0.94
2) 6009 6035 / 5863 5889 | 0.90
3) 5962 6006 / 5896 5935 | 0.97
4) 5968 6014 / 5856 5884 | 0.91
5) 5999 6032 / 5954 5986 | 0.96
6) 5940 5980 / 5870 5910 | 0.97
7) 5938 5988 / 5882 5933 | 0.99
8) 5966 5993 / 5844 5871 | 0.94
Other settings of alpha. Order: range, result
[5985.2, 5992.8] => 30.3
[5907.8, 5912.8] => 32.7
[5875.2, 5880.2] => 34.2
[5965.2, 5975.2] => 32.6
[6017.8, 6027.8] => 30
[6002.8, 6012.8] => 30.2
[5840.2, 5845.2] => 34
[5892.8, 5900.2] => 30.7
